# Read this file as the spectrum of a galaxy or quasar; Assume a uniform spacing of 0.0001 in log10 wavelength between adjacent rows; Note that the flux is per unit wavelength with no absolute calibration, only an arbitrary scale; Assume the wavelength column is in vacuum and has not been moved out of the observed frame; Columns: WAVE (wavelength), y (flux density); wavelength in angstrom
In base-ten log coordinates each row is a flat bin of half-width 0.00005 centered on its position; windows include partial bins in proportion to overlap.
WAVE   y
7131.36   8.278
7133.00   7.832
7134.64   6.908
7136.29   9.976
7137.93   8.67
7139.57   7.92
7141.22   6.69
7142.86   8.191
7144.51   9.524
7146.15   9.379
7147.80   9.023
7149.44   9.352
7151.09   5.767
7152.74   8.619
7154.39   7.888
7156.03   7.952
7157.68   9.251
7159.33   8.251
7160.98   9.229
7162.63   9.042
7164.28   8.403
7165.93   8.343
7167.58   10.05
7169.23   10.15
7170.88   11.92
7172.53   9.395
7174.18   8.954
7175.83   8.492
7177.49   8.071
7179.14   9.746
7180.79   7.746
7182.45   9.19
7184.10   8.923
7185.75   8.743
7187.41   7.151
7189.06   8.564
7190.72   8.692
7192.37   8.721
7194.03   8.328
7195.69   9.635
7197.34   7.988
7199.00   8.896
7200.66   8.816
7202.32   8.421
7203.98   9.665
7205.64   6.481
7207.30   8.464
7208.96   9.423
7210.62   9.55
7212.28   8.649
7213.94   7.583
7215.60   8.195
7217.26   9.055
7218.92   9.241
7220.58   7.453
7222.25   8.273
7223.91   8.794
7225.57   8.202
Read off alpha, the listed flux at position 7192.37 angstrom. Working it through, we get 8.721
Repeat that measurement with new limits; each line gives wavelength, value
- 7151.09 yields 5.767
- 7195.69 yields 9.635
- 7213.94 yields 7.583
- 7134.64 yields 6.908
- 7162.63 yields 9.042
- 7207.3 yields 8.464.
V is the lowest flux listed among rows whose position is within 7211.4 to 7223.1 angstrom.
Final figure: 7.453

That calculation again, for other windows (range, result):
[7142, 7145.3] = 8.191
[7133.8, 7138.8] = 6.908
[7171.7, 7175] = 8.954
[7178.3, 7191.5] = 7.151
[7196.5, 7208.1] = 6.481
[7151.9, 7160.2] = 7.888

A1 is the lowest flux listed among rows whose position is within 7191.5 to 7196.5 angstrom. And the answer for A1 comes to 8.328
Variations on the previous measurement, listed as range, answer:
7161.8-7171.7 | 8.343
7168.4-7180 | 8.071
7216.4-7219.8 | 9.055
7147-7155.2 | 5.767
